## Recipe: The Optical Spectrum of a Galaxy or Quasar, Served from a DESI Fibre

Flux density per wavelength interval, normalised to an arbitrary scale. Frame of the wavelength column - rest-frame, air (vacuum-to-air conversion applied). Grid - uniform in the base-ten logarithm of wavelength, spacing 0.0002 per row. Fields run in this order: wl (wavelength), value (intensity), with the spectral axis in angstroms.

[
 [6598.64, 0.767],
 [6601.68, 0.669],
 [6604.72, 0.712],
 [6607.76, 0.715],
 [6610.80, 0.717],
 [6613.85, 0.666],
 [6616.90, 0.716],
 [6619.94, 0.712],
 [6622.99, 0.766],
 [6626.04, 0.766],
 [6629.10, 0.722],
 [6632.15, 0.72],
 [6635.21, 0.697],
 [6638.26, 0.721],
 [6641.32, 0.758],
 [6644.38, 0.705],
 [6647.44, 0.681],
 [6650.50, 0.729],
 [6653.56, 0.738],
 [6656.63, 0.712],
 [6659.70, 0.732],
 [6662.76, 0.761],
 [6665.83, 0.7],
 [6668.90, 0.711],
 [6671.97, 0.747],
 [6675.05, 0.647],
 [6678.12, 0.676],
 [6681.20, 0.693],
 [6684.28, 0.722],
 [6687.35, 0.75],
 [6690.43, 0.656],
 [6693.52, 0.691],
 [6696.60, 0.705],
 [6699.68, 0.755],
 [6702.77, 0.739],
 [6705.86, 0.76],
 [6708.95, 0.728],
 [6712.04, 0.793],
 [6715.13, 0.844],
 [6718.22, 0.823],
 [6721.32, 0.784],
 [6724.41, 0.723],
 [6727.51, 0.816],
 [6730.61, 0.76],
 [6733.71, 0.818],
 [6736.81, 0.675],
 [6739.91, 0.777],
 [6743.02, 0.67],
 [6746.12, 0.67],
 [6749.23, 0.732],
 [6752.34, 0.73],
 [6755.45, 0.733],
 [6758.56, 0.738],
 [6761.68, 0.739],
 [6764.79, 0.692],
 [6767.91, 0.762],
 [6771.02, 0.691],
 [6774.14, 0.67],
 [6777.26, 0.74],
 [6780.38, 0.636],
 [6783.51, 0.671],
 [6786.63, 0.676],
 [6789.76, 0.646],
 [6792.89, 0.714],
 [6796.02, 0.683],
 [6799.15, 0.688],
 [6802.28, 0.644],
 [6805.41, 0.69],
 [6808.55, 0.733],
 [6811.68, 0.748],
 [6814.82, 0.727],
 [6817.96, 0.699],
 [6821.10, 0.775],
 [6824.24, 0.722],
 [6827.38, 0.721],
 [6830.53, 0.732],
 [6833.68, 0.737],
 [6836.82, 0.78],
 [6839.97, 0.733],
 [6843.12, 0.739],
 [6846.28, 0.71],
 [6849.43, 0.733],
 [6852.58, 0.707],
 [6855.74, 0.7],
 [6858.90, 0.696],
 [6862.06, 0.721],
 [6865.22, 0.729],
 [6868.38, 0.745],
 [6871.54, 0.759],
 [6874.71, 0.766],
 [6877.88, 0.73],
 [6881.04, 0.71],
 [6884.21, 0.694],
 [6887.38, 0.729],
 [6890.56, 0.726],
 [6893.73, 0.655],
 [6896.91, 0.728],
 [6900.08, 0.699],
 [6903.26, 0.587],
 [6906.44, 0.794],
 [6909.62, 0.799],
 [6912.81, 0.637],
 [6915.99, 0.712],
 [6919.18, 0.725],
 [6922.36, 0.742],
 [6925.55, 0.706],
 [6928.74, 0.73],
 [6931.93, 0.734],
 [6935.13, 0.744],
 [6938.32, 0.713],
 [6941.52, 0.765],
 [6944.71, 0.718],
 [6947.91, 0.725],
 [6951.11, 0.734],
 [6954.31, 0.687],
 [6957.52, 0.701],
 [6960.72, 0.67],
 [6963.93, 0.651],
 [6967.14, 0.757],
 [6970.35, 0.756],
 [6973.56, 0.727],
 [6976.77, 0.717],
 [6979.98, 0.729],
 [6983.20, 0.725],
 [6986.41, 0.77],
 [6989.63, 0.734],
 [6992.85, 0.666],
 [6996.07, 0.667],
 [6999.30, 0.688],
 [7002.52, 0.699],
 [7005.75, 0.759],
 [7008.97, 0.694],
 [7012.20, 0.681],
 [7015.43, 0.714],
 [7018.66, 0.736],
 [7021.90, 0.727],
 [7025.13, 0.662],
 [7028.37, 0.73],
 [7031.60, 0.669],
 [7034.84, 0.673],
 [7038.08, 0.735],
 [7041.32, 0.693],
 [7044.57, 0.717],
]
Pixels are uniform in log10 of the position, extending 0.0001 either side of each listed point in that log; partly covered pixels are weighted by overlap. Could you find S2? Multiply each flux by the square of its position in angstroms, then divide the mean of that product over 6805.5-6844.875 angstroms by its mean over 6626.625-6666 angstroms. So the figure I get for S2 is 1.07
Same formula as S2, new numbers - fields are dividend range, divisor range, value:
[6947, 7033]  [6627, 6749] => 1.06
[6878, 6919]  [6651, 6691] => 1.06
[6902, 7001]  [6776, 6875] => 1.04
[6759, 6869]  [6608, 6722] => 1.02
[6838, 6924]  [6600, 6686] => 1.08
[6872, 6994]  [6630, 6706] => 1.09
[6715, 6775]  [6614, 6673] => 1.05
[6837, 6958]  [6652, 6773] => 1.04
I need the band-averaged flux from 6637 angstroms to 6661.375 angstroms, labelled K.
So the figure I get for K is 0.722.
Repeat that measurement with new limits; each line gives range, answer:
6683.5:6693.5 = 0.706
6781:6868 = 0.713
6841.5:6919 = 0.717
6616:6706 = 0.719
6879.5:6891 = 0.713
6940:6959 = 0.722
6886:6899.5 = 0.708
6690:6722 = 0.755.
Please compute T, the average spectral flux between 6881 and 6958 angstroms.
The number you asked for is 0.716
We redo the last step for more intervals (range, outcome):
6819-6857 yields 0.732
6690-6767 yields 0.743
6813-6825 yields 0.732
